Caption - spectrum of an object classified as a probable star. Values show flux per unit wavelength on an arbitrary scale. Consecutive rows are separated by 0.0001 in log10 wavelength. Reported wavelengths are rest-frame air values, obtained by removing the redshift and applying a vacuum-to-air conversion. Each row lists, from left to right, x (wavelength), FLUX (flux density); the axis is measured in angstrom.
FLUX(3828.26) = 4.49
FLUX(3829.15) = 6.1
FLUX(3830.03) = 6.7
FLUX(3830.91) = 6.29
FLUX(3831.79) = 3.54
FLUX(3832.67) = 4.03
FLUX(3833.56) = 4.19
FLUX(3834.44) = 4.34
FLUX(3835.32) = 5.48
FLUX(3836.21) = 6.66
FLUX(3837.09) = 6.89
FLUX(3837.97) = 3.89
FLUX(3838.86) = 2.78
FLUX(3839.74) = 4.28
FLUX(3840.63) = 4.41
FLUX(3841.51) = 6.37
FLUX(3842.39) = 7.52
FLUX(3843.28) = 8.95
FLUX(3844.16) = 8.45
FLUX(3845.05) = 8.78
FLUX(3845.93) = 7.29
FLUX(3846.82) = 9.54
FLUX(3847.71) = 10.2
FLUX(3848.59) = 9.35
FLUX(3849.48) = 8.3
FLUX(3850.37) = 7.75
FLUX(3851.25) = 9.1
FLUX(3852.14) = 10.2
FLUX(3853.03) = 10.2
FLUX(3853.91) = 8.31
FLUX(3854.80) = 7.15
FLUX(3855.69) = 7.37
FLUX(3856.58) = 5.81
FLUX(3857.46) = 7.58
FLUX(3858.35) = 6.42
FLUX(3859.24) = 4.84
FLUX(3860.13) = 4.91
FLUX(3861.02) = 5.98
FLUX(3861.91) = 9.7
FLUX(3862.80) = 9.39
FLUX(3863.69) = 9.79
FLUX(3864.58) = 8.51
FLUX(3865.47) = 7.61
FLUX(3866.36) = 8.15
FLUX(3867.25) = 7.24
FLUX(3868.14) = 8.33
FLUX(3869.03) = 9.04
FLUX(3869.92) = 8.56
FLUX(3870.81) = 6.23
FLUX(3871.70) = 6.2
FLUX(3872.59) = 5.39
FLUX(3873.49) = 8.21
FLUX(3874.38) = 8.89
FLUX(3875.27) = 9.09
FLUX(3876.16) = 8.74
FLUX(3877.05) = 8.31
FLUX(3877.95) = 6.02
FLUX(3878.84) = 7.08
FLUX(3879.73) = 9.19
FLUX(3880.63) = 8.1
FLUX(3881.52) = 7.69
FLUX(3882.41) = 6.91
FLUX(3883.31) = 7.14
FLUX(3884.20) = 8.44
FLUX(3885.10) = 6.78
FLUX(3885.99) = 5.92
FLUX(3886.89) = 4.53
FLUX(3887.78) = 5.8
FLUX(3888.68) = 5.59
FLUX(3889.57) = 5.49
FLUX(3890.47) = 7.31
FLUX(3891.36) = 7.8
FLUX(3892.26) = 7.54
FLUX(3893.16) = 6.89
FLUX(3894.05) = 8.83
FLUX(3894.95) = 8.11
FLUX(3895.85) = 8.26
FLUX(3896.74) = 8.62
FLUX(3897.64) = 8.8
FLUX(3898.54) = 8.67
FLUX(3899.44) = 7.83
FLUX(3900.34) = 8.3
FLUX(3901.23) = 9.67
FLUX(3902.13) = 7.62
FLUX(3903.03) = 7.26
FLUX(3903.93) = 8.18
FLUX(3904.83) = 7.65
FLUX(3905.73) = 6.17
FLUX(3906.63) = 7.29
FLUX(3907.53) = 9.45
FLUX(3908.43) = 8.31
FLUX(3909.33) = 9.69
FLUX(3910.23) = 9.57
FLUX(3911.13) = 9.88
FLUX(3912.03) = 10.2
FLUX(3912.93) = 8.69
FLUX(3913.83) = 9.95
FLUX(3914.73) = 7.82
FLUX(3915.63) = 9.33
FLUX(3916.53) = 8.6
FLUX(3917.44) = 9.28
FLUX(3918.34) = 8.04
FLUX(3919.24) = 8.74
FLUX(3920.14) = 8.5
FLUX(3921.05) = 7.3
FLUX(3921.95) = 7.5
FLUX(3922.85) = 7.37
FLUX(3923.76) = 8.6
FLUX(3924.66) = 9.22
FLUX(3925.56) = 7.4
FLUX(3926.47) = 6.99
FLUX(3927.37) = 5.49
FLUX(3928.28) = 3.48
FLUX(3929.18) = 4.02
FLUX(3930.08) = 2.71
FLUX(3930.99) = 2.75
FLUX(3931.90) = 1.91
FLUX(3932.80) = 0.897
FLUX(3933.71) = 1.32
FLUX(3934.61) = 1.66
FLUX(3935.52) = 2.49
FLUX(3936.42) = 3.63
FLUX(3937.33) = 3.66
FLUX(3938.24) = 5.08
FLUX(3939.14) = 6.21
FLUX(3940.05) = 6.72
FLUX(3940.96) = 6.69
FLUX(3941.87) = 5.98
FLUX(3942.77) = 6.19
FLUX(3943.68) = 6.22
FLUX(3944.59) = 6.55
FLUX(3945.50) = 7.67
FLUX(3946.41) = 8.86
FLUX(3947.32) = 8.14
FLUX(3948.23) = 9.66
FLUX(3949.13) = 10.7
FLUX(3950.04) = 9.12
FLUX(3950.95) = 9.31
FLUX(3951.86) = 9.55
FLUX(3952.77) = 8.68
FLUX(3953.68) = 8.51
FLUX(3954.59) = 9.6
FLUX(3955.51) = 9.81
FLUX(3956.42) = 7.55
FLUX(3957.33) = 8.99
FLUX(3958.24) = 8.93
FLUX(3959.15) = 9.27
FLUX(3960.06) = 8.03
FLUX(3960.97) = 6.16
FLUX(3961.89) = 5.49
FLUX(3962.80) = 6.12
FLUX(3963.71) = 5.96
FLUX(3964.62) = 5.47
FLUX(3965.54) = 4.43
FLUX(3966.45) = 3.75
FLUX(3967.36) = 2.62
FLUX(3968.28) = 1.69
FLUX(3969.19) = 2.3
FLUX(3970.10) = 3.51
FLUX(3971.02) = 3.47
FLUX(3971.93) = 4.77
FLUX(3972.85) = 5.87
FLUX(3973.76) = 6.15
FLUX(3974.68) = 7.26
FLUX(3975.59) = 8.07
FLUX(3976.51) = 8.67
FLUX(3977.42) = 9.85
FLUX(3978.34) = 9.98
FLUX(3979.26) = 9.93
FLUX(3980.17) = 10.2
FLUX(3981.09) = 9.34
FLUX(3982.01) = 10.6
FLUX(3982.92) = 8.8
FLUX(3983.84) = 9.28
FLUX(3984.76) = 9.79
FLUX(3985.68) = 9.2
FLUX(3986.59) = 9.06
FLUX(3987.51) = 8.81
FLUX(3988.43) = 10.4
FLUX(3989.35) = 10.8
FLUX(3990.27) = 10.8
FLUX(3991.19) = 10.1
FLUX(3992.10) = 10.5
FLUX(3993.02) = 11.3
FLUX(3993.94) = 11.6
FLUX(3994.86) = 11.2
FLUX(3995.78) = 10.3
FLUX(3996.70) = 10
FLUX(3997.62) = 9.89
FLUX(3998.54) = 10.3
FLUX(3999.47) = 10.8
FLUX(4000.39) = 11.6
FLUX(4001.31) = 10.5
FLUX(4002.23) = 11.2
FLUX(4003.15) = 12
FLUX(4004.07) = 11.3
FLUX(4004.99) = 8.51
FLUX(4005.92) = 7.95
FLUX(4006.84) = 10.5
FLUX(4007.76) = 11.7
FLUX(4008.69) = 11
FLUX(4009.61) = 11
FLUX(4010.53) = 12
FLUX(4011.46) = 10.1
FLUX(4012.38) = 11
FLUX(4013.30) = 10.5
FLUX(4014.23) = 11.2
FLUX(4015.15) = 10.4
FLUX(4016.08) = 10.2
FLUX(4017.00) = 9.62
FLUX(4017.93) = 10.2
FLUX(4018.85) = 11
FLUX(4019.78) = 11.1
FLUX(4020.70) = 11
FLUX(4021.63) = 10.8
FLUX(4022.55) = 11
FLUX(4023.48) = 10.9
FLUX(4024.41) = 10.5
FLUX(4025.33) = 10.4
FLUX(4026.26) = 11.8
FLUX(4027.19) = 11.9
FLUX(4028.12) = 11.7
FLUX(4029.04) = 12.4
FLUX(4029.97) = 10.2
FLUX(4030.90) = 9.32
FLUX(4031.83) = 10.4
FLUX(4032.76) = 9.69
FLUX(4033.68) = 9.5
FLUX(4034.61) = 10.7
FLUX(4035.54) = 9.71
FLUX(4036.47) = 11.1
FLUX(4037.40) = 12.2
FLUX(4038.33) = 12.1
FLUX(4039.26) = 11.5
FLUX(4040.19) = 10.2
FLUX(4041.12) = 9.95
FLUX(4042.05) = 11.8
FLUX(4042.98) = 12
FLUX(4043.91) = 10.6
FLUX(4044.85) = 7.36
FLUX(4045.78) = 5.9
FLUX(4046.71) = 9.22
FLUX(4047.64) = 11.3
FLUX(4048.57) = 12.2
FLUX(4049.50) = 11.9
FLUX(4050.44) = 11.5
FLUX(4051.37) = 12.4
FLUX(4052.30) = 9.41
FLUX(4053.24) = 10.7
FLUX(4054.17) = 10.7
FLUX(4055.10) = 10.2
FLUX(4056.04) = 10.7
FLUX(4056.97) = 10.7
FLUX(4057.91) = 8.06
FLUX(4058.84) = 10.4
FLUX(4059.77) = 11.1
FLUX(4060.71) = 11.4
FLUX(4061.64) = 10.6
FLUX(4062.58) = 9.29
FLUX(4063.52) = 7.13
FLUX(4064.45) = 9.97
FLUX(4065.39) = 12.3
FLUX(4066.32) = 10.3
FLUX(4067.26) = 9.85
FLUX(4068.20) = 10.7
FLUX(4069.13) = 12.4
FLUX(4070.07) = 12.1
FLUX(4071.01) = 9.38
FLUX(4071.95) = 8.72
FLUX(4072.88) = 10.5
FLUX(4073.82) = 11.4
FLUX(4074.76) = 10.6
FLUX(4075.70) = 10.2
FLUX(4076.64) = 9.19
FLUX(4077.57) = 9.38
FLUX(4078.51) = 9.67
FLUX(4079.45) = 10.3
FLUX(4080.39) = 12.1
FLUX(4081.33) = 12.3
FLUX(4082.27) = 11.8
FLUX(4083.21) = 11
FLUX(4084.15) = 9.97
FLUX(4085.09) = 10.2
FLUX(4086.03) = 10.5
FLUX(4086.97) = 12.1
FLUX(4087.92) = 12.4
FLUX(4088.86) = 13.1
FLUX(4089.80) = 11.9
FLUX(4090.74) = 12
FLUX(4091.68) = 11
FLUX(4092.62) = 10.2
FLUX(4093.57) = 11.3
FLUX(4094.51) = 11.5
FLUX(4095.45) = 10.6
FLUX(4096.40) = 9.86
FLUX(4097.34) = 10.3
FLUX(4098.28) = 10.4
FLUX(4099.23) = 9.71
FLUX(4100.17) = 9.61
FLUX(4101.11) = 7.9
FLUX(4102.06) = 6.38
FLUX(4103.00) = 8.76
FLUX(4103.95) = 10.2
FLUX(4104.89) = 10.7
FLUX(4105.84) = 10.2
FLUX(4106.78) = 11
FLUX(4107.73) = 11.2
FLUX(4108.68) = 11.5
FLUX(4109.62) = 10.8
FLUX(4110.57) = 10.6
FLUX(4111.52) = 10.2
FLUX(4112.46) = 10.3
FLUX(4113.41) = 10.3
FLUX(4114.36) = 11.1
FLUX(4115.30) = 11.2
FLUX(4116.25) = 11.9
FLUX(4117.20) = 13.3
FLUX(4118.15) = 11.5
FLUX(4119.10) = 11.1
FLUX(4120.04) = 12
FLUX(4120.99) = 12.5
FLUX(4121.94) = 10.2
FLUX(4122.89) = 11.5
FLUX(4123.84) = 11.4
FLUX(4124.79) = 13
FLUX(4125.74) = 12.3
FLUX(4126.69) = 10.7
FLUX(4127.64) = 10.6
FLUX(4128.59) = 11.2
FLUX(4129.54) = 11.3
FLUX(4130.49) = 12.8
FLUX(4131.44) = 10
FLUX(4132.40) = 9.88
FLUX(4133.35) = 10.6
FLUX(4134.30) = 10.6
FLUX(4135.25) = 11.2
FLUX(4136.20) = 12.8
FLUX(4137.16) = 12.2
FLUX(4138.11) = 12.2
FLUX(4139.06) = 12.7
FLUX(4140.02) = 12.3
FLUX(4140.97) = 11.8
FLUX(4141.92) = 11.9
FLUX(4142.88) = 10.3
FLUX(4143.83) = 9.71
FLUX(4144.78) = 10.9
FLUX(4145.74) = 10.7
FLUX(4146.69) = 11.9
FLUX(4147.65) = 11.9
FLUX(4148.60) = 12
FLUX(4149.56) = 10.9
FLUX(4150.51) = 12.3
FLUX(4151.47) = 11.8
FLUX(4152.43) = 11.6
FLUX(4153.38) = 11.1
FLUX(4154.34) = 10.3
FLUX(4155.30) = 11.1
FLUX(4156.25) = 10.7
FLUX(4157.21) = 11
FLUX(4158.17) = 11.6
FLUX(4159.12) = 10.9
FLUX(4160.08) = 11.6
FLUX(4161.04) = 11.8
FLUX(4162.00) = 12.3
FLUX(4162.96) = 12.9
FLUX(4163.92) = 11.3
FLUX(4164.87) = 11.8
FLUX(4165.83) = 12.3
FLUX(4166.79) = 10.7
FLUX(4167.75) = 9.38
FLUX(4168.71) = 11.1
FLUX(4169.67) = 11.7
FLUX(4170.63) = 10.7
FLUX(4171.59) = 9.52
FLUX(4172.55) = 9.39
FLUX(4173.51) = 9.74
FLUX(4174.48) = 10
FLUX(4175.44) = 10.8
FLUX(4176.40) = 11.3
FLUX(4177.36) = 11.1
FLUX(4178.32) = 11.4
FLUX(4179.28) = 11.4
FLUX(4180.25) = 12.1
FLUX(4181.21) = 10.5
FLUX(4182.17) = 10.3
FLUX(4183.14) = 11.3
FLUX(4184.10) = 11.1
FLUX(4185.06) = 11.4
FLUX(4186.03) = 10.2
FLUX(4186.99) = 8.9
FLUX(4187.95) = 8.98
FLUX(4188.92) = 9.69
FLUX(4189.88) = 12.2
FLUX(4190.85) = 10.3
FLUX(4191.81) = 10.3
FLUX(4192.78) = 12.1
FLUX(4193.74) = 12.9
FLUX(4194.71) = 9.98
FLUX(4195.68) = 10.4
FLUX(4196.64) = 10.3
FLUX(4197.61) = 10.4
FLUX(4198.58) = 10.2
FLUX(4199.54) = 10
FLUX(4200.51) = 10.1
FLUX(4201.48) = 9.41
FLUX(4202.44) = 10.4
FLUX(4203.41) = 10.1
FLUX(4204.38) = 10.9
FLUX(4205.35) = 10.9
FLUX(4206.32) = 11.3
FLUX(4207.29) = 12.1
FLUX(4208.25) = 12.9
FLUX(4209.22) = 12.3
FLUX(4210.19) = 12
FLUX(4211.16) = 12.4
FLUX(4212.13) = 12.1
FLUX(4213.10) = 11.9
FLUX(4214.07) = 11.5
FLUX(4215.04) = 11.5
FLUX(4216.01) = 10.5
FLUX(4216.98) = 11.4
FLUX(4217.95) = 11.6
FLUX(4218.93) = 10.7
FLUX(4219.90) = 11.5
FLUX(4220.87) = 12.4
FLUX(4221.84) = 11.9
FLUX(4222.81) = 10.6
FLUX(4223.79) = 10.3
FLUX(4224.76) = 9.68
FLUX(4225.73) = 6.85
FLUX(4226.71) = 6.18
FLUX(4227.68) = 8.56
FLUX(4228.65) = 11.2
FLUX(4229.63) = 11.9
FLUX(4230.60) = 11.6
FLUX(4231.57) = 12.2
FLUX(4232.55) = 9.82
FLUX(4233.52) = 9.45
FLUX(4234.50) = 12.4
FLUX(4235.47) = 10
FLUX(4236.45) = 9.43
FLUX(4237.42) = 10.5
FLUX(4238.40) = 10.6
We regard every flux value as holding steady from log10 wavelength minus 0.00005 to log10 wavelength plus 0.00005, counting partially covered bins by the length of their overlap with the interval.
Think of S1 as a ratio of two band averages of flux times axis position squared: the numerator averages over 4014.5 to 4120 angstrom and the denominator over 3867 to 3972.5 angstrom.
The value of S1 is 1.63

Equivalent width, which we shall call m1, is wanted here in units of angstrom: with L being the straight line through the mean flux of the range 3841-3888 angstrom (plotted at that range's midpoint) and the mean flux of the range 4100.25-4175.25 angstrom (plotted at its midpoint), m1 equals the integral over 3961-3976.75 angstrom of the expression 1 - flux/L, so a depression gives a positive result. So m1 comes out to 7.01 angstrom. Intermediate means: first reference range 7.77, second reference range 11.1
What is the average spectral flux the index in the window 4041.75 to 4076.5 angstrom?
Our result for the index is 10.4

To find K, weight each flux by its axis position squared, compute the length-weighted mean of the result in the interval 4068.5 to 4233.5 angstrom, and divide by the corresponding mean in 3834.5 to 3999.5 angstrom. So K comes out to 1.63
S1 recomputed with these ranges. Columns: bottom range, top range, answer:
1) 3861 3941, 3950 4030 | 1.34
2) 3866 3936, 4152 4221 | 1.76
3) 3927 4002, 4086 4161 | 1.62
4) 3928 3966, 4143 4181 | 1.96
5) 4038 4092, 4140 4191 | 1.09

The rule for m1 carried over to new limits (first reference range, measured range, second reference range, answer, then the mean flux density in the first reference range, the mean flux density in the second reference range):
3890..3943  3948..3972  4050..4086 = 3.4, 6.98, 10.5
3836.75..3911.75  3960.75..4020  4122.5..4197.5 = 1.2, 7.66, 11.1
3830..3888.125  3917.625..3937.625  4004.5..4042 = 7.8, 7.2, 10.7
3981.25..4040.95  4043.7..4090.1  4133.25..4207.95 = 0.8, 10.6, 11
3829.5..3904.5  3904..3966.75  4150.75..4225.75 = 8.2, 7.33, 11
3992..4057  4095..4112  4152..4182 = 1.4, 10.7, 11.1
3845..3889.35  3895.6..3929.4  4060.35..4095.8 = 0.9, 7.69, 10.8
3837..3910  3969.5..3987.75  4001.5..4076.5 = 2.8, 7.61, 10.6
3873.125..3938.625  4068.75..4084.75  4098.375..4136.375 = -0.8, 7.1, 10.8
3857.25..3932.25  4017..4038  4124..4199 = -3.3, 7.55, 11.1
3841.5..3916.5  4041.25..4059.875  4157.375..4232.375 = -1.6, 7.94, 10.9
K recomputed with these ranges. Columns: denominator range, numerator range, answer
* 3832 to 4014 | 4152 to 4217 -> 1.61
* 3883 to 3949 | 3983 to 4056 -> 1.60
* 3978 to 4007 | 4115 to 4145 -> 1.21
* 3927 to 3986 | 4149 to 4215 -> 1.88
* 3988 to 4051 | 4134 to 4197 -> 1.12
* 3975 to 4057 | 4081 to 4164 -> 1.12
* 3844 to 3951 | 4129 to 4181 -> 1.73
